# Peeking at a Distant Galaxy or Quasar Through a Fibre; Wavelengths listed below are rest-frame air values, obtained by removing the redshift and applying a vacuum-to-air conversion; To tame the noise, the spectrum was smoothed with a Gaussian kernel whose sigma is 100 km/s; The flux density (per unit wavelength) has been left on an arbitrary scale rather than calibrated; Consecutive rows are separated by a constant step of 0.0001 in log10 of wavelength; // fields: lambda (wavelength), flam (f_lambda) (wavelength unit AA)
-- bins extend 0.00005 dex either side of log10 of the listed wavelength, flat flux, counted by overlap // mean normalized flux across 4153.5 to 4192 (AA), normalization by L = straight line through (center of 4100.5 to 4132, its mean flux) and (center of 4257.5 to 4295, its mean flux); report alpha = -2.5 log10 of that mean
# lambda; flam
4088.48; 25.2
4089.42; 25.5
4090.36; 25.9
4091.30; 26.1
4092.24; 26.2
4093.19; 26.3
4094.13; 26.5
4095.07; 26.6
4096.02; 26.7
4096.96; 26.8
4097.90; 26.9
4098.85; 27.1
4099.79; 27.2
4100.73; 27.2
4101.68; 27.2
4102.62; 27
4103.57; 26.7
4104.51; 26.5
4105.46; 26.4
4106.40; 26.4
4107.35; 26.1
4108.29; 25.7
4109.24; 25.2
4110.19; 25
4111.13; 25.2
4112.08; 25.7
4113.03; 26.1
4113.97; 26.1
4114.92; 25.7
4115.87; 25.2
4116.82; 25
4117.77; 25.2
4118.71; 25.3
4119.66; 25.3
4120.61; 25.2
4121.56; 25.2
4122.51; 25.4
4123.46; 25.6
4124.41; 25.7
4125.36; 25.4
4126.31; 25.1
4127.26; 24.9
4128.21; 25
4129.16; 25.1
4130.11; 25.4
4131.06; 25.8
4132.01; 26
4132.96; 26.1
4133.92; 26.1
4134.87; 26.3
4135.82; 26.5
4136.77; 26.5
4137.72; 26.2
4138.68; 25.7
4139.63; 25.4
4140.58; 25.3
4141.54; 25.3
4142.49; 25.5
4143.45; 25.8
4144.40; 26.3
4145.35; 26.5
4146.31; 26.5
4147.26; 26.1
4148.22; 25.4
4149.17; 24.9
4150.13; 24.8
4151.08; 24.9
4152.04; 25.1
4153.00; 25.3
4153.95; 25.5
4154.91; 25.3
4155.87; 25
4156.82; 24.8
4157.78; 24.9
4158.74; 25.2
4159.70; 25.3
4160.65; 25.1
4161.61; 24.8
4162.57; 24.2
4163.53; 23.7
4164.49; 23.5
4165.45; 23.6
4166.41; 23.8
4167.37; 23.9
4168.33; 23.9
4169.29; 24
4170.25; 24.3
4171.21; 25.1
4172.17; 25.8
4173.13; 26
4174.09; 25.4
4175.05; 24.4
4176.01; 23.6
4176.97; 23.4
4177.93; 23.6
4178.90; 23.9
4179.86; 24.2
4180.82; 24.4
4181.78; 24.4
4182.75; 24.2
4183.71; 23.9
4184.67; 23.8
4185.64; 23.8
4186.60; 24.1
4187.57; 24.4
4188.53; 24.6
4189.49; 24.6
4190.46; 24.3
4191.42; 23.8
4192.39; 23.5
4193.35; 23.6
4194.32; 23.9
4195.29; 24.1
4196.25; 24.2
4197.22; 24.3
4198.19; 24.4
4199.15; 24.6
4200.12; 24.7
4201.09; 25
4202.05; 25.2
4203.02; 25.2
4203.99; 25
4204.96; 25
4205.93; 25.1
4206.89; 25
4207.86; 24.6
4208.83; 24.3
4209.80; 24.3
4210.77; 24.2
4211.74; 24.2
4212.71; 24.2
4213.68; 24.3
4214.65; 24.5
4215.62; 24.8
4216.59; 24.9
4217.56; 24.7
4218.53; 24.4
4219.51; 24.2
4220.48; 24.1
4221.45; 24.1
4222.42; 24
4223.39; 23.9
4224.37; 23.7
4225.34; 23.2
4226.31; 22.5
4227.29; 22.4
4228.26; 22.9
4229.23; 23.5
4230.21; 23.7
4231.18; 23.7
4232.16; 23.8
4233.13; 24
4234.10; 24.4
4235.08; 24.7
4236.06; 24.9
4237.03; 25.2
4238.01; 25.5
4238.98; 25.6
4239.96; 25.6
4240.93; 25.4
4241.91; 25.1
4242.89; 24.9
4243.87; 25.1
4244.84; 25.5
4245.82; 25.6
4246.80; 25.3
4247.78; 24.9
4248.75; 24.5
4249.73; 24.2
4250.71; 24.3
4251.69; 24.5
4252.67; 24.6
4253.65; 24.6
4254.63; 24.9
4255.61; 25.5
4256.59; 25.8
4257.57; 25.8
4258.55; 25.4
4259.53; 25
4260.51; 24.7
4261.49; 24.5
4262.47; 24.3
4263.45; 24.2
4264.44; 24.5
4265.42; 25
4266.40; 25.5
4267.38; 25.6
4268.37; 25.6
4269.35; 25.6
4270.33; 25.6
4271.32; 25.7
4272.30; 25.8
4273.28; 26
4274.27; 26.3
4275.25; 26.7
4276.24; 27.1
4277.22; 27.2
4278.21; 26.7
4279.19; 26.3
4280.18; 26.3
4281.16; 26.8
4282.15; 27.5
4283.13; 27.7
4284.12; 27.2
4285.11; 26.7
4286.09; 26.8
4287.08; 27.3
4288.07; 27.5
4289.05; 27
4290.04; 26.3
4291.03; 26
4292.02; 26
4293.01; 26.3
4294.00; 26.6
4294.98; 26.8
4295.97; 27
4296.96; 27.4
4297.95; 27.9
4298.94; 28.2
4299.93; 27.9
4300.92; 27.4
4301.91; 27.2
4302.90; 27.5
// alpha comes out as 0.06 mag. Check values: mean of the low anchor 25.7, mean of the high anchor 26.1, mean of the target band 24.4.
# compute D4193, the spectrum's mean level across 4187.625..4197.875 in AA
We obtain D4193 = 24.1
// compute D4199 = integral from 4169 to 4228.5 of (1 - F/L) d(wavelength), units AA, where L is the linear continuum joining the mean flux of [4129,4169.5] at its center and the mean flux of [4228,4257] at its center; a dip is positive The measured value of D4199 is 1.7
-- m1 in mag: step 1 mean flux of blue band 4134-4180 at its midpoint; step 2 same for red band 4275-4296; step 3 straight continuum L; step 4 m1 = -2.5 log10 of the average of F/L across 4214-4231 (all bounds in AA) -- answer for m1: 0.09 mag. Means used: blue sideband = 25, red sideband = 26.8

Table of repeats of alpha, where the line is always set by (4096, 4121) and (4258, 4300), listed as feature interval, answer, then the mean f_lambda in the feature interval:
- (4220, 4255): 0.08 mag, 24.4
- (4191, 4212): 0.07 mag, 24.5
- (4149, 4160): 0.05 mag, 25.1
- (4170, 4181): 0.07 mag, 24.5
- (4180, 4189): 0.09 mag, 24.2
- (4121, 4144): 0.02 mag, 25.6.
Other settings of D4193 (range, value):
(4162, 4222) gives 24.3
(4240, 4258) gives 25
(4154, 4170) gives 24.5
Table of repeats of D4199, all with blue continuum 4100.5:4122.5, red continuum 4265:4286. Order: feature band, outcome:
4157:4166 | 0.5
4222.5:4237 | 1.4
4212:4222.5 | 0.7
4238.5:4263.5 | 1.2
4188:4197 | 0.7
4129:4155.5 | 0.2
